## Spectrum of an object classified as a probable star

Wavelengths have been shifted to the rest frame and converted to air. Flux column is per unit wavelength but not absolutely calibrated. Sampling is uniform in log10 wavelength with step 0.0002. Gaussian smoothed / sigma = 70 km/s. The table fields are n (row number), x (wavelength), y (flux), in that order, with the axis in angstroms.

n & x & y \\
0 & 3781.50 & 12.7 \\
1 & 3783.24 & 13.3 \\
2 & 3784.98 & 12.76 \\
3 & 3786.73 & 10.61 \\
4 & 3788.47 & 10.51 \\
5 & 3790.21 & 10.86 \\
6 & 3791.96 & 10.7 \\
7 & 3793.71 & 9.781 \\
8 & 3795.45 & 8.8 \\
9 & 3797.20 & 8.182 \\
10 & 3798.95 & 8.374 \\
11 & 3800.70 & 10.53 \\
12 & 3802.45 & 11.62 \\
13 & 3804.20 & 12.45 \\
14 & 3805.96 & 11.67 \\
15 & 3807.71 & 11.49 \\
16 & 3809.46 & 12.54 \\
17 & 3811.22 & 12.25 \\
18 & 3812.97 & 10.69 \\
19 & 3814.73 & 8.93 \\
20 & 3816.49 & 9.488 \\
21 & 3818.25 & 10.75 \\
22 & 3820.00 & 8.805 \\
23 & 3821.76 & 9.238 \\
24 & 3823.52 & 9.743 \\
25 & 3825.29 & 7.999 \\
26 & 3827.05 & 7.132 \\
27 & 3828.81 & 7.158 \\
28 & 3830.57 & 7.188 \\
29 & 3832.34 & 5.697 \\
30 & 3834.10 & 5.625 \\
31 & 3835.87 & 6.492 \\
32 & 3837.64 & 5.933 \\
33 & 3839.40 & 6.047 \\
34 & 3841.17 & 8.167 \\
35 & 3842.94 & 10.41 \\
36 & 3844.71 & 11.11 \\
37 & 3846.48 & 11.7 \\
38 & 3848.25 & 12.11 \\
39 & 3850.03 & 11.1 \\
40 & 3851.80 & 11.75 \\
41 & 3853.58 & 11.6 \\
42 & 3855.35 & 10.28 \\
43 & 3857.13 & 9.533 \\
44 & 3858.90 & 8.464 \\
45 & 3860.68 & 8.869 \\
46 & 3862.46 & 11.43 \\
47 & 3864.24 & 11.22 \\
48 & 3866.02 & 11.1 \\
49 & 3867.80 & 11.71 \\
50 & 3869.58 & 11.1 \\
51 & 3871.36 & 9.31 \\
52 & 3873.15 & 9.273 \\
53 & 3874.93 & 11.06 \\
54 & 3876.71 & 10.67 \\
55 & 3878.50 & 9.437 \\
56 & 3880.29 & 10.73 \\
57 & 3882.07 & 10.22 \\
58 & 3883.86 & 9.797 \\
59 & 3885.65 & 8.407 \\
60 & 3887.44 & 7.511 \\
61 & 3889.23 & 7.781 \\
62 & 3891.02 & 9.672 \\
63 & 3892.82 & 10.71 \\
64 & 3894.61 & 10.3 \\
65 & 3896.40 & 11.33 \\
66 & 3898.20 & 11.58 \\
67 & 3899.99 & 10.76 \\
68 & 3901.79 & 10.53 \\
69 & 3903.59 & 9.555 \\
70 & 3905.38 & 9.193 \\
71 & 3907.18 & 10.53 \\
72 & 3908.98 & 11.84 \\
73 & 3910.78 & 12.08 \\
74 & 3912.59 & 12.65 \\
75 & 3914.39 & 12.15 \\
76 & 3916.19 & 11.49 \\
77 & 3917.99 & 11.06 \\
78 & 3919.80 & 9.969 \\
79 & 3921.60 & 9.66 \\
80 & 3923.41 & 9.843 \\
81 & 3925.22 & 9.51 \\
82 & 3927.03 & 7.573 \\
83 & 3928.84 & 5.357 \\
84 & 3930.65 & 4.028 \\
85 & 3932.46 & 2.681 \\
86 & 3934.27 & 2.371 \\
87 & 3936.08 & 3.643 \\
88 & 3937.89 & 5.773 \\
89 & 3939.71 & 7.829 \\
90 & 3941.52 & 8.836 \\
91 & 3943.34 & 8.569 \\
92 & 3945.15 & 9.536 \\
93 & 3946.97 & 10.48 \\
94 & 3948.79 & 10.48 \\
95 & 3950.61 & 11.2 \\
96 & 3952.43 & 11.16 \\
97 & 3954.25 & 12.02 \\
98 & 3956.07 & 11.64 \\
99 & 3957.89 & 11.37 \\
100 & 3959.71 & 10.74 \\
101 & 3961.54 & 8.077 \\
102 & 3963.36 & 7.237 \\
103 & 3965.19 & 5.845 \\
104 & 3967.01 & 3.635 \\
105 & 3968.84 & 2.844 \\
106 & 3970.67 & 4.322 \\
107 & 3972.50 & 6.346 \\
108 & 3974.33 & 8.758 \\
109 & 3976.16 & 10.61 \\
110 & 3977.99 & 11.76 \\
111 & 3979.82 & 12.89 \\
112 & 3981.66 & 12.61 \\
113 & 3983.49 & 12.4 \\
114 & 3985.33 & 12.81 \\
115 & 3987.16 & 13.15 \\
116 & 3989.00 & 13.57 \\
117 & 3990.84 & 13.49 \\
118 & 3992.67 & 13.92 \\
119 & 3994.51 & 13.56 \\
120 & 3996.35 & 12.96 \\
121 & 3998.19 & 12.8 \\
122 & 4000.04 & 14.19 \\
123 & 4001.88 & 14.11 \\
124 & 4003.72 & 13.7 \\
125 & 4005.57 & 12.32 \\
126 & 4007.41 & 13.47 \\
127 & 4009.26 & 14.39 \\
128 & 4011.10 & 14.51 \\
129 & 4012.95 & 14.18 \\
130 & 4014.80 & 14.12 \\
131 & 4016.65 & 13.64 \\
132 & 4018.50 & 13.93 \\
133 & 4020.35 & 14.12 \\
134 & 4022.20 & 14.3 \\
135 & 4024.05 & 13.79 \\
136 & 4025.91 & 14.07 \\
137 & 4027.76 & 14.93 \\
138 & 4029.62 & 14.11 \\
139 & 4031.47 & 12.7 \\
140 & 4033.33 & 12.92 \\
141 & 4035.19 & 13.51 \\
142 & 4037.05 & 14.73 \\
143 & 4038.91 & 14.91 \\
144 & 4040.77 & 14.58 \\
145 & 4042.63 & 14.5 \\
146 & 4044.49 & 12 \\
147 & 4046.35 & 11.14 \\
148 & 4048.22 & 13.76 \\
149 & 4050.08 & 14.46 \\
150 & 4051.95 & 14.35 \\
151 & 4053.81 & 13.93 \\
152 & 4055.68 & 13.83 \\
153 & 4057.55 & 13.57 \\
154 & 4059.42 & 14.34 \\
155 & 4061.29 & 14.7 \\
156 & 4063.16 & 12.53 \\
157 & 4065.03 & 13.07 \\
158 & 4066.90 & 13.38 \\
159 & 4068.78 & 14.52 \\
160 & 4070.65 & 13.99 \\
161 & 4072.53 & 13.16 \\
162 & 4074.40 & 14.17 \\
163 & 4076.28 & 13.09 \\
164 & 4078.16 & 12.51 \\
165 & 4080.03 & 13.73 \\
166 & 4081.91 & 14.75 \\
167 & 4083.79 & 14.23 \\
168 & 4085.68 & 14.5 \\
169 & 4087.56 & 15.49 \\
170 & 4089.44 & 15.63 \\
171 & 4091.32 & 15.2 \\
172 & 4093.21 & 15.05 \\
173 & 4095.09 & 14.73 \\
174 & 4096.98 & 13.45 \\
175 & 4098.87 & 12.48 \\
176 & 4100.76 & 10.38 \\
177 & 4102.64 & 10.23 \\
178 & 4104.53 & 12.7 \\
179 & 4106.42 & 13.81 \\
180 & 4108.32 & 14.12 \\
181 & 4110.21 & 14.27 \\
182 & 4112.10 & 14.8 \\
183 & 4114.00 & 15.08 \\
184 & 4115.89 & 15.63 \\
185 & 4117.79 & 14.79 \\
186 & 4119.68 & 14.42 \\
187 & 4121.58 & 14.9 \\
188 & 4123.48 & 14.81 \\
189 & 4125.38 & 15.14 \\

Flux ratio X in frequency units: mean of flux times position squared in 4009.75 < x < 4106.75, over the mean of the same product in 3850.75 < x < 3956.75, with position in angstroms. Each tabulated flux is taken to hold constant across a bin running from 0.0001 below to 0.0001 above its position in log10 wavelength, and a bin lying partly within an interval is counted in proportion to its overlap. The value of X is 1.5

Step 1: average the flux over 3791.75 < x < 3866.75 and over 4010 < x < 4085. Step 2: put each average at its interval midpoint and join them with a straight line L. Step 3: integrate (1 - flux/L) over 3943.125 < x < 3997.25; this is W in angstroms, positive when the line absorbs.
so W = 9.1 angstroms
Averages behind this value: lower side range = 9.62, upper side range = 13.8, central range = 10.3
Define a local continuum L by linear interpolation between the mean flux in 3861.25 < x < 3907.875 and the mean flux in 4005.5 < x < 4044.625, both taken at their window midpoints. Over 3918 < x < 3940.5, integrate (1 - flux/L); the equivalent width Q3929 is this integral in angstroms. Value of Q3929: 9.2 angstroms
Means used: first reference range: 10.2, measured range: 6.69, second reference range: 14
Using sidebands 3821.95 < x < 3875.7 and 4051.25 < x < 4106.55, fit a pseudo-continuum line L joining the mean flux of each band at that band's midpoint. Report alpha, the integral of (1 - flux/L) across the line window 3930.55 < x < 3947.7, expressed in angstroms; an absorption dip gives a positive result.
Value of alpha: 7.2 angstroms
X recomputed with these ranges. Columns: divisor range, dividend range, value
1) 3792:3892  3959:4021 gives 1.29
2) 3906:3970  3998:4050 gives 1.66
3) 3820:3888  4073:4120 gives 1.68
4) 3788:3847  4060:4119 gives 1.71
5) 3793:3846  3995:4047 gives 1.67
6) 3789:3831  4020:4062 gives 1.58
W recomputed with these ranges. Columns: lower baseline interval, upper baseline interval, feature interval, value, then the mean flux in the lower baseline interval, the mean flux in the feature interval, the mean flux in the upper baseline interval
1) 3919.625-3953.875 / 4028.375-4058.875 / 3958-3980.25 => 4.29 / 7.84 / 7.78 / 13.7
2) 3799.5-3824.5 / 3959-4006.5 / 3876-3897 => 2.00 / 10.7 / 9.68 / 10.7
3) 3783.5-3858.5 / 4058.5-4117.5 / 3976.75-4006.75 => -1.78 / 9.73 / 13.1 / 13.9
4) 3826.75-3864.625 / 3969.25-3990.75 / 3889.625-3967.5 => 6.79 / 9.05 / 9.19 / 10.8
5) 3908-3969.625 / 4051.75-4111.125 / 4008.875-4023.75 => -3.55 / 8.63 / 14.1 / 13.7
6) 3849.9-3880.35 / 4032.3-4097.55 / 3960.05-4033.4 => 5.20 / 10.5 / 11.9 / 14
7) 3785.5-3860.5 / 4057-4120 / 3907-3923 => -0.24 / 9.61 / 11.3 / 13.9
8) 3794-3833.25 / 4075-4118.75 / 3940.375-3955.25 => 1.78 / 9.58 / 10.3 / 13.9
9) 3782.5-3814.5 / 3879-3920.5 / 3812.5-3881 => 7.76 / 10.9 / 9.46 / 10.4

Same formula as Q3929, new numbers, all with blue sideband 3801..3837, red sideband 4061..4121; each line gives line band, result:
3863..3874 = -0.53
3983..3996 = -1.17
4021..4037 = -1.24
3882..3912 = 1.47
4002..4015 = -1.35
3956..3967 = 3.01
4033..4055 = -1.09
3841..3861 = -1.38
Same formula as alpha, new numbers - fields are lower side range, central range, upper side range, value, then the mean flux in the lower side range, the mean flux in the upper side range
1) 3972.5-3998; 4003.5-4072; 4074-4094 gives -2.1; 12.3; 14.4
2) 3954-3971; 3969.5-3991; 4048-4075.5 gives -4.8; 7.72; 13.8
